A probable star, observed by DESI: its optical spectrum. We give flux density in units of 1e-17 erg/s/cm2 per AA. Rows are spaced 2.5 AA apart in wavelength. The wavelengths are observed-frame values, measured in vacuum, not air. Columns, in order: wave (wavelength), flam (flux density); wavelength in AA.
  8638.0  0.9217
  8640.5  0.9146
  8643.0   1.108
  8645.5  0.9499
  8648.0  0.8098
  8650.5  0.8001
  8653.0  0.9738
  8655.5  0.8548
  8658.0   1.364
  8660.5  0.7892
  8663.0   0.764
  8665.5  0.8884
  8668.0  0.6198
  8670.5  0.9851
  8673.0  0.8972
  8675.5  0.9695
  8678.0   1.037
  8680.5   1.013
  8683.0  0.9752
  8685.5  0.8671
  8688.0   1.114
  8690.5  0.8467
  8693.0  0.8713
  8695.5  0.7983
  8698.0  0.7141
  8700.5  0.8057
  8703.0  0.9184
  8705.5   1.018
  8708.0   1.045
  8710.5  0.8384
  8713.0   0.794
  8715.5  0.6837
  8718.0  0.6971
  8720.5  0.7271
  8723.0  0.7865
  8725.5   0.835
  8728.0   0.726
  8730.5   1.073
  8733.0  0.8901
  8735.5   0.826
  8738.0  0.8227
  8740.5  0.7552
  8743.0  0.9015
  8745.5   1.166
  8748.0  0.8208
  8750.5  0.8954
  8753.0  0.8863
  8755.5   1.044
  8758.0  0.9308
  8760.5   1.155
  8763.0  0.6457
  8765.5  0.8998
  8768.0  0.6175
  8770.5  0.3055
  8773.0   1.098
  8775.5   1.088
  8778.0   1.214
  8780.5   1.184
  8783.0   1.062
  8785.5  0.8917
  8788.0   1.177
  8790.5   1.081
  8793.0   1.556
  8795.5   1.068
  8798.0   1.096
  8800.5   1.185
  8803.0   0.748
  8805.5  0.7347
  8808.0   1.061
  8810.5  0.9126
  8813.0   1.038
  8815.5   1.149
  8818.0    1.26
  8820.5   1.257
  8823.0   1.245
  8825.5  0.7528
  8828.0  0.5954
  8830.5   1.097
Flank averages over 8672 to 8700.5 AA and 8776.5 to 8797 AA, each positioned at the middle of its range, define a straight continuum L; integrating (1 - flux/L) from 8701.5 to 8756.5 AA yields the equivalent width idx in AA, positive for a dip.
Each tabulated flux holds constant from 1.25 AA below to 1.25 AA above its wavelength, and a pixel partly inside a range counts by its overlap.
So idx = 7.9 AA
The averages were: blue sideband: 0.914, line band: 0.869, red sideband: 1.15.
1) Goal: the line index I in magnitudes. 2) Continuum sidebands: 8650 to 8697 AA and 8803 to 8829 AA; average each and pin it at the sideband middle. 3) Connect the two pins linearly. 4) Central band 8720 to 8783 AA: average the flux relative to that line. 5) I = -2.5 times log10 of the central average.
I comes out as 0.07 mag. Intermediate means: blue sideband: 0.918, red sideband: 0.992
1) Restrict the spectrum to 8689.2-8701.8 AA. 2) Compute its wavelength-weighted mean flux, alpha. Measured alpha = 0.809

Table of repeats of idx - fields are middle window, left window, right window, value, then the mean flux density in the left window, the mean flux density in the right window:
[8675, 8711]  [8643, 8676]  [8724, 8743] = -1.8 AA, 0.904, 0.85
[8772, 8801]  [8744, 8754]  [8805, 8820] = -3.8 AA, 0.943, 1.05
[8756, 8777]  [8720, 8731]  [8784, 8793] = 3.3 AA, 0.82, 1.12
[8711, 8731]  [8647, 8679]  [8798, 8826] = 3.7 AA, 0.904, 1.04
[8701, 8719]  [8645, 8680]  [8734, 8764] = 1.0 AA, 0.909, 0.906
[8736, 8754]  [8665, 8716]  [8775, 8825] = 1.9 AA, 0.894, 1.1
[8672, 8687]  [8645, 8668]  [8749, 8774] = -1.4 AA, 0.893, 0.845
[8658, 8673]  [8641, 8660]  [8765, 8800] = 1.7 AA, 0.97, 1.03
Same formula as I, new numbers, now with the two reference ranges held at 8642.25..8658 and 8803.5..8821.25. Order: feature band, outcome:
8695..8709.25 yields 0.103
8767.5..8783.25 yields 0.081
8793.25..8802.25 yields -0.113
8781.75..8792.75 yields -0.075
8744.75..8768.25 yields 0.107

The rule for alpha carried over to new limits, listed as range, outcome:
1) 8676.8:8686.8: 0.973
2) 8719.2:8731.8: 0.829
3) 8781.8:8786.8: 0.978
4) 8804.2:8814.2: 0.935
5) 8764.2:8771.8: 0.611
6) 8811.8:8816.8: 1.1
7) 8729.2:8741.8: 0.873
